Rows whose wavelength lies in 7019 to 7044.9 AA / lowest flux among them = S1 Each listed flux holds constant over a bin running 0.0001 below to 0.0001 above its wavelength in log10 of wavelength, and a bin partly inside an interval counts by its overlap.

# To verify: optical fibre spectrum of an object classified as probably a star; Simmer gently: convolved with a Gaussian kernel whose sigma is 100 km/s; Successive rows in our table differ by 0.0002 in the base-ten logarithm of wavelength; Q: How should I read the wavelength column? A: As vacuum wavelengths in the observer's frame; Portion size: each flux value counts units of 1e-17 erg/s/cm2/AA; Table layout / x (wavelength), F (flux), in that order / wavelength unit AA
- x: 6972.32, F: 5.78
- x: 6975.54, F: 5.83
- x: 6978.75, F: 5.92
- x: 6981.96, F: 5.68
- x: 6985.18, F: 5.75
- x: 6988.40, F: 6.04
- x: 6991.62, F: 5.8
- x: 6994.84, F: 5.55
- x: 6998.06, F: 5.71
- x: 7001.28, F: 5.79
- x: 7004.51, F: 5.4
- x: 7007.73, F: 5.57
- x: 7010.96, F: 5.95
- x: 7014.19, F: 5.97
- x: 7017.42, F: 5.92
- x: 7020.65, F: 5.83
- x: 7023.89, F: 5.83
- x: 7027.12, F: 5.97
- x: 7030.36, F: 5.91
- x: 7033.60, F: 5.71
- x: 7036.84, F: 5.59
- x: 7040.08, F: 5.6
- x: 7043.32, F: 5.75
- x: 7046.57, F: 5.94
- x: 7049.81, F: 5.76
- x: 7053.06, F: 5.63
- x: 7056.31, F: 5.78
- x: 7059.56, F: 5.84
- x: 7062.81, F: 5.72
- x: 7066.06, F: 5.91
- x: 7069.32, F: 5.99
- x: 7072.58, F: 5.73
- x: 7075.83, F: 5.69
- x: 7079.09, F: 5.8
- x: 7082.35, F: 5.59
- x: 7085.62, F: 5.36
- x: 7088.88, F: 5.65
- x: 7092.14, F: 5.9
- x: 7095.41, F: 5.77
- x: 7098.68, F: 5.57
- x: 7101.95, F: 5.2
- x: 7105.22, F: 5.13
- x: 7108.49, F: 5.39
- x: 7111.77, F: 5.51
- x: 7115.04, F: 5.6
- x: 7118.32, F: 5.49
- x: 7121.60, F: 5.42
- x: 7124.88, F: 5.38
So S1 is 5.59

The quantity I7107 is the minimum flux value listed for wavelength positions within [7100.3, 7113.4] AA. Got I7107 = 5.13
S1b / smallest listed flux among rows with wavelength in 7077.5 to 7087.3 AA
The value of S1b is 5.36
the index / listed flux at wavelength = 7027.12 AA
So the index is 5.97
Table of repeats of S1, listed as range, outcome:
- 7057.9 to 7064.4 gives 5.72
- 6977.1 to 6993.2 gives 5.68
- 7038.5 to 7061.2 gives 5.6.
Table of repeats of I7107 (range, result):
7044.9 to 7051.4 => 5.76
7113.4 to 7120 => 5.49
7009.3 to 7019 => 5.92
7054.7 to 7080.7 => 5.69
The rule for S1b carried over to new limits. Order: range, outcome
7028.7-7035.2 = 5.71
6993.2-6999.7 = 5.55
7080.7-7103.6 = 5.2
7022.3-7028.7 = 5.83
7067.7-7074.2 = 5.73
